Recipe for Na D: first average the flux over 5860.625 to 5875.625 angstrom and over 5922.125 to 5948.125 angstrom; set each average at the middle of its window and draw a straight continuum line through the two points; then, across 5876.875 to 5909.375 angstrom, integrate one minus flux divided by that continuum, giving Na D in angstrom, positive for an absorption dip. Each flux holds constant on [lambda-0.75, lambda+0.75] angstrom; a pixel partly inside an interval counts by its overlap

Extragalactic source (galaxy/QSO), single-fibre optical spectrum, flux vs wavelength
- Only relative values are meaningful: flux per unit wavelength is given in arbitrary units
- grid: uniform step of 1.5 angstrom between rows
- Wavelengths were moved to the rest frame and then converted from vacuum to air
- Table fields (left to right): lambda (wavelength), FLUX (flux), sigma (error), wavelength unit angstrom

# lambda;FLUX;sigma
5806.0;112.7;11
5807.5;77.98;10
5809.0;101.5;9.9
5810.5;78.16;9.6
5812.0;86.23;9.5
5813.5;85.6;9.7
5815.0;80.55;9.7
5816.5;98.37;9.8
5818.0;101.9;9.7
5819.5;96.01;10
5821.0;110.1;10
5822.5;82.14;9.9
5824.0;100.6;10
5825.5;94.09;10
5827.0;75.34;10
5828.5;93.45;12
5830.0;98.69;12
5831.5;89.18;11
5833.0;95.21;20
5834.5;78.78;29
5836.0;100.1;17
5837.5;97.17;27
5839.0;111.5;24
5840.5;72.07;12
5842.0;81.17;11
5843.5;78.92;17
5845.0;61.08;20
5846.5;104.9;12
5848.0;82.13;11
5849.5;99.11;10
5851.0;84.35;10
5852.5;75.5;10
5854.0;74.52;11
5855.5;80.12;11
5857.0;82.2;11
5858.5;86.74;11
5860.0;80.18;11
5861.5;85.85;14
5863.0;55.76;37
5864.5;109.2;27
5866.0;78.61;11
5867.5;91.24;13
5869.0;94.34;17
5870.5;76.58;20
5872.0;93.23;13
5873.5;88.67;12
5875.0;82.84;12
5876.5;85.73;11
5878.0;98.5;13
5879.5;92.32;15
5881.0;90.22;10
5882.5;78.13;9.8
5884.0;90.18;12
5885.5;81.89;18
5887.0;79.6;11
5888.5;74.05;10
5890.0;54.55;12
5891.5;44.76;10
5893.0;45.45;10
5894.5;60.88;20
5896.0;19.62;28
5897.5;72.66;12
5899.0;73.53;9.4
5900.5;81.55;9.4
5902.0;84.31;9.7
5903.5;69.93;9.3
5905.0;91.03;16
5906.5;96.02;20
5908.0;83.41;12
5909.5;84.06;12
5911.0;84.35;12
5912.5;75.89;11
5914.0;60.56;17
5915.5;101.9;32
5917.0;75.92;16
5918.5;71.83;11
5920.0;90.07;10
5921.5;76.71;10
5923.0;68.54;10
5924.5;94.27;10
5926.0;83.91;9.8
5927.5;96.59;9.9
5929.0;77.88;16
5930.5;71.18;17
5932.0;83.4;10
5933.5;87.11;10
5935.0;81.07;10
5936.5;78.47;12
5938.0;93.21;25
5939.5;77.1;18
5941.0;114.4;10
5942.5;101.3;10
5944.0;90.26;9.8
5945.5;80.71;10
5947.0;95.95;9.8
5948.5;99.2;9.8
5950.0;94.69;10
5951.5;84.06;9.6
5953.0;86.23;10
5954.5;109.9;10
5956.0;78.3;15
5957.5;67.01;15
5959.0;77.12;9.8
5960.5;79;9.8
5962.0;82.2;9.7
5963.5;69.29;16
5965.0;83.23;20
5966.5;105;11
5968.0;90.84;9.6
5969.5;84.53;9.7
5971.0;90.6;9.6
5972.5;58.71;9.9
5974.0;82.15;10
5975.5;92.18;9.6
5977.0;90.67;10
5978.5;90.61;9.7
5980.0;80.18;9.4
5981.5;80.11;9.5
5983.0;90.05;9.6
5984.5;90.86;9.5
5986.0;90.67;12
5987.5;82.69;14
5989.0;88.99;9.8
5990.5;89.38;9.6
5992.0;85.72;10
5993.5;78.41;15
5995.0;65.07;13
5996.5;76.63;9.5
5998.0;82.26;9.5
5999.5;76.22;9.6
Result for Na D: 4.3 angstrom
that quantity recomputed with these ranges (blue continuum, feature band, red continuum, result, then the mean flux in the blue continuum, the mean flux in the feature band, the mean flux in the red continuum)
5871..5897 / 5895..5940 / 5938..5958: 2.0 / 74.2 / 79.4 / 91.1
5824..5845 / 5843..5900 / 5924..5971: 6.3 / 89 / 78.6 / 87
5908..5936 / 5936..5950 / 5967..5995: -1.7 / 81.4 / 92.7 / 85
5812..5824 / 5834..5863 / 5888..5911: 0.1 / 93.5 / 84.4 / 69.5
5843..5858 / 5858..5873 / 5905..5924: -0.6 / 82.4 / 85.2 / 81.4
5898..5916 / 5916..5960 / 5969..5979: -1.6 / 81.8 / 85.8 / 84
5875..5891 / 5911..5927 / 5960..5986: 0.5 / 81.9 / 80.4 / 84.9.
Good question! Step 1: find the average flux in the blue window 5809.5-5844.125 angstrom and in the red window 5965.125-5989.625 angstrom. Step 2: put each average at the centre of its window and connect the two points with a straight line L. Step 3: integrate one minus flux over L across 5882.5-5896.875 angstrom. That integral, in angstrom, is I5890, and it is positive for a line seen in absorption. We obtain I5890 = 4.3 angstrom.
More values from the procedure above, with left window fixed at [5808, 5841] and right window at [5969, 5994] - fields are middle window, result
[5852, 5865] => 1.4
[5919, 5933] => 0.8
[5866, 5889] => 0.9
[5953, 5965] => 0.7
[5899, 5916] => 1.2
